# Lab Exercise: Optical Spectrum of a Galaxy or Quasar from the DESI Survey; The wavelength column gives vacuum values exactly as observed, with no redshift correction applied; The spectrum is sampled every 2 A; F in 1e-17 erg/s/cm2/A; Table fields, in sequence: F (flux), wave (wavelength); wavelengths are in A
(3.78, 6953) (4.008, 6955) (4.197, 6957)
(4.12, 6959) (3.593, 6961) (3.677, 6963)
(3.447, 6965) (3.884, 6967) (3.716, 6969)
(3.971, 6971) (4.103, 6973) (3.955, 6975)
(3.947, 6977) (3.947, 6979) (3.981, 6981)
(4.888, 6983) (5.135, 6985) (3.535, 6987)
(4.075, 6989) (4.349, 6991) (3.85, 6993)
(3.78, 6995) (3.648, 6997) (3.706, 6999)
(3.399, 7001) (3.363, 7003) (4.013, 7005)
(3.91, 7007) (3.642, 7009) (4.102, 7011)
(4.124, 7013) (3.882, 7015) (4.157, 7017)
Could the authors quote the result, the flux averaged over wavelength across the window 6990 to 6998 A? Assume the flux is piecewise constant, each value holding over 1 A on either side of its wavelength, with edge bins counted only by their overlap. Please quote 3.91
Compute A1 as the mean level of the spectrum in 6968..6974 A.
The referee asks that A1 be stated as 3.93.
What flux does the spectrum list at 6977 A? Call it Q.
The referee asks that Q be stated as 3.947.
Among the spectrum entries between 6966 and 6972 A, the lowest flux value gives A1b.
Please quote 3.716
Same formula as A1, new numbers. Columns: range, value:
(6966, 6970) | 3.8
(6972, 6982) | 3.99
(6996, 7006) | 3.63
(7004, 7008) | 3.96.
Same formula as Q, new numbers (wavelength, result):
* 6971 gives 3.971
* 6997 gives 3.648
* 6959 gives 4.12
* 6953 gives 3.78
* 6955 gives 4.008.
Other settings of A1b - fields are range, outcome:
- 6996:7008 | 3.363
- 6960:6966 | 3.447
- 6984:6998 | 3.535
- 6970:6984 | 3.947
